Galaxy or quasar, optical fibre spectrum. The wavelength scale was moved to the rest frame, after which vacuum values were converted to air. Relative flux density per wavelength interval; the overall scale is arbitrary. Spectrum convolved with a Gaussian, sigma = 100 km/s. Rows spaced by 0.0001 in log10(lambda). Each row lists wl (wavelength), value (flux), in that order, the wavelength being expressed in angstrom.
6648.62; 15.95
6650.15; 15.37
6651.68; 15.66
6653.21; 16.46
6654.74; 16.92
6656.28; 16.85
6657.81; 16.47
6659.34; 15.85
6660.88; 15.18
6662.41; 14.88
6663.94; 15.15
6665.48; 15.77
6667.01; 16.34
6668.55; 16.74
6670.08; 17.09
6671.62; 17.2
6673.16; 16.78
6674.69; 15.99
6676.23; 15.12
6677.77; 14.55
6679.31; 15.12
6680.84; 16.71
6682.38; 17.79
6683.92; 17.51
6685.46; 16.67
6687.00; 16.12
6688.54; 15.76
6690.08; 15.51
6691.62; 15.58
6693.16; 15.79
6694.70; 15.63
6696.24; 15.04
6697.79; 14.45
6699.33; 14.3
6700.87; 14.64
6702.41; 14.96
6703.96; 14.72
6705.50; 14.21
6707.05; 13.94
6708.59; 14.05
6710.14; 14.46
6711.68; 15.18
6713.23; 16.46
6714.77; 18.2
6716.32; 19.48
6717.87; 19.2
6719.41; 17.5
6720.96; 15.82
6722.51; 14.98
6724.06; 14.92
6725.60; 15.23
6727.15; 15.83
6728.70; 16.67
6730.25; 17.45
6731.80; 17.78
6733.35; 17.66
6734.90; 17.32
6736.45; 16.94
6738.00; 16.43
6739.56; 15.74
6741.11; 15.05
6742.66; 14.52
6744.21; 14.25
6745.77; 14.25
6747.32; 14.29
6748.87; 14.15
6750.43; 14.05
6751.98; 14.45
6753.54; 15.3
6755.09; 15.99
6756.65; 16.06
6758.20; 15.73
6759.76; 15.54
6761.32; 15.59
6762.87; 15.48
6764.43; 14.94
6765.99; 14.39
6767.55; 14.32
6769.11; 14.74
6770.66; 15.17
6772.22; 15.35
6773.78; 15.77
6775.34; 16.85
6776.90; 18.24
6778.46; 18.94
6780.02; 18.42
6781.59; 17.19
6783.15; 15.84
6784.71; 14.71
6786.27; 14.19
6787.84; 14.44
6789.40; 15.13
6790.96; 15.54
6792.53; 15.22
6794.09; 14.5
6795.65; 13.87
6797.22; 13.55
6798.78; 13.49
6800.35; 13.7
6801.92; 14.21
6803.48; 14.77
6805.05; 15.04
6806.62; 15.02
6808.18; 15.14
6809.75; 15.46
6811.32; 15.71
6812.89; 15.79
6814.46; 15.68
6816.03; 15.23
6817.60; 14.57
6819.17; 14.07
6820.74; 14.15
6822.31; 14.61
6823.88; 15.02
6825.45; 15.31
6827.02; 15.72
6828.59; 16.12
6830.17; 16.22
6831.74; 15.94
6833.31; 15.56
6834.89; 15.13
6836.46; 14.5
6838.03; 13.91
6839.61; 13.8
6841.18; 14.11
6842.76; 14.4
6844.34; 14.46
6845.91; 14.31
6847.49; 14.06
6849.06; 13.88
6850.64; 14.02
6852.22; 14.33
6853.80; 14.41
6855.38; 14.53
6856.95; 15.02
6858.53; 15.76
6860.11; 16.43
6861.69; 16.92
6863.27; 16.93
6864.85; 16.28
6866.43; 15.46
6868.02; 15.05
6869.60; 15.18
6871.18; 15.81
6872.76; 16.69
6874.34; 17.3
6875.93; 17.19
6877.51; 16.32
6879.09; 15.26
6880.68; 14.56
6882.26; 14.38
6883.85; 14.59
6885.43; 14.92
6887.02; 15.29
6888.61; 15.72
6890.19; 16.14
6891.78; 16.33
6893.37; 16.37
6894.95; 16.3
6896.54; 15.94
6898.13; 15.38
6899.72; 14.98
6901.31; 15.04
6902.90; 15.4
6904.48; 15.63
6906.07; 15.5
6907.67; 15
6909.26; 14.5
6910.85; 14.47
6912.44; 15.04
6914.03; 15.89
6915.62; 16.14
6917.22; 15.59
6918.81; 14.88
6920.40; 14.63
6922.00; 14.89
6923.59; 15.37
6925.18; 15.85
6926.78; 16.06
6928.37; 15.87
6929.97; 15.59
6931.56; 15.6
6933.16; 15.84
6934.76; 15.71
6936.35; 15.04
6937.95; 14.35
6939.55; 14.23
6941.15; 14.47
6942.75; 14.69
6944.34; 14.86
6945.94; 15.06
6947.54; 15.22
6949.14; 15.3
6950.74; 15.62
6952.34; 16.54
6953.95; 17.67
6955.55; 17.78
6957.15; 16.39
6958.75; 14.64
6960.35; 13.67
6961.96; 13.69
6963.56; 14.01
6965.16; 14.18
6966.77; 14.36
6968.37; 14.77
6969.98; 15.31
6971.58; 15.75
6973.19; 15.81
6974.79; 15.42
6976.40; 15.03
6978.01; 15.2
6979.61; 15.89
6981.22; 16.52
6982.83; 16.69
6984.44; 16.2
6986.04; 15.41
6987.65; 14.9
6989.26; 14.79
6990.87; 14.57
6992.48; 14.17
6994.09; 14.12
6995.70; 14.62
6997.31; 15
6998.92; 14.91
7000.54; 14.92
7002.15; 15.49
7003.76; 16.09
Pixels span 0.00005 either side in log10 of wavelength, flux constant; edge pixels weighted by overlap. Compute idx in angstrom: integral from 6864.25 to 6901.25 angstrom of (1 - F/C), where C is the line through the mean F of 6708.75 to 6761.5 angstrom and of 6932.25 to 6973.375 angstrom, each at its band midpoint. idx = -0.7 angstrom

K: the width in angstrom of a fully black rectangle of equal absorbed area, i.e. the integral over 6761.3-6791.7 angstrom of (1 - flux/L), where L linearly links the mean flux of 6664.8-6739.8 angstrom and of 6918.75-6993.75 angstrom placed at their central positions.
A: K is 0.1 angstrom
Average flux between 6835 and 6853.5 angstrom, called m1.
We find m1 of 14.2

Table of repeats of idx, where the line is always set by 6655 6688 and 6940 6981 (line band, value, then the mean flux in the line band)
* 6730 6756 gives 0.61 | 15.6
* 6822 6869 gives 1.66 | 15.1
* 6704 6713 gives 0.87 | 14.5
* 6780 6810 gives 1.75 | 14.9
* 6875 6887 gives 0.14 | 15.3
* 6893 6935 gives -0.10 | 15.4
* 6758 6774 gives 0.75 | 15.1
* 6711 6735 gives -1.23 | 16.8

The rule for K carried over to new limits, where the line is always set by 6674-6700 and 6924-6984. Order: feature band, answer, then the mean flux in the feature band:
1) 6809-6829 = 0.5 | 15.2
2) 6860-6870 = -0.4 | 16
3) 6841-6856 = 1.2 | 14.2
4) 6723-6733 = -0.4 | 16.3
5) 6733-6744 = -0.3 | 16.1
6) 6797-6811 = 0.9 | 14.6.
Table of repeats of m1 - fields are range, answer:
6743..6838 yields 15.2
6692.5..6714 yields 14.8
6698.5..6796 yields 15.7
